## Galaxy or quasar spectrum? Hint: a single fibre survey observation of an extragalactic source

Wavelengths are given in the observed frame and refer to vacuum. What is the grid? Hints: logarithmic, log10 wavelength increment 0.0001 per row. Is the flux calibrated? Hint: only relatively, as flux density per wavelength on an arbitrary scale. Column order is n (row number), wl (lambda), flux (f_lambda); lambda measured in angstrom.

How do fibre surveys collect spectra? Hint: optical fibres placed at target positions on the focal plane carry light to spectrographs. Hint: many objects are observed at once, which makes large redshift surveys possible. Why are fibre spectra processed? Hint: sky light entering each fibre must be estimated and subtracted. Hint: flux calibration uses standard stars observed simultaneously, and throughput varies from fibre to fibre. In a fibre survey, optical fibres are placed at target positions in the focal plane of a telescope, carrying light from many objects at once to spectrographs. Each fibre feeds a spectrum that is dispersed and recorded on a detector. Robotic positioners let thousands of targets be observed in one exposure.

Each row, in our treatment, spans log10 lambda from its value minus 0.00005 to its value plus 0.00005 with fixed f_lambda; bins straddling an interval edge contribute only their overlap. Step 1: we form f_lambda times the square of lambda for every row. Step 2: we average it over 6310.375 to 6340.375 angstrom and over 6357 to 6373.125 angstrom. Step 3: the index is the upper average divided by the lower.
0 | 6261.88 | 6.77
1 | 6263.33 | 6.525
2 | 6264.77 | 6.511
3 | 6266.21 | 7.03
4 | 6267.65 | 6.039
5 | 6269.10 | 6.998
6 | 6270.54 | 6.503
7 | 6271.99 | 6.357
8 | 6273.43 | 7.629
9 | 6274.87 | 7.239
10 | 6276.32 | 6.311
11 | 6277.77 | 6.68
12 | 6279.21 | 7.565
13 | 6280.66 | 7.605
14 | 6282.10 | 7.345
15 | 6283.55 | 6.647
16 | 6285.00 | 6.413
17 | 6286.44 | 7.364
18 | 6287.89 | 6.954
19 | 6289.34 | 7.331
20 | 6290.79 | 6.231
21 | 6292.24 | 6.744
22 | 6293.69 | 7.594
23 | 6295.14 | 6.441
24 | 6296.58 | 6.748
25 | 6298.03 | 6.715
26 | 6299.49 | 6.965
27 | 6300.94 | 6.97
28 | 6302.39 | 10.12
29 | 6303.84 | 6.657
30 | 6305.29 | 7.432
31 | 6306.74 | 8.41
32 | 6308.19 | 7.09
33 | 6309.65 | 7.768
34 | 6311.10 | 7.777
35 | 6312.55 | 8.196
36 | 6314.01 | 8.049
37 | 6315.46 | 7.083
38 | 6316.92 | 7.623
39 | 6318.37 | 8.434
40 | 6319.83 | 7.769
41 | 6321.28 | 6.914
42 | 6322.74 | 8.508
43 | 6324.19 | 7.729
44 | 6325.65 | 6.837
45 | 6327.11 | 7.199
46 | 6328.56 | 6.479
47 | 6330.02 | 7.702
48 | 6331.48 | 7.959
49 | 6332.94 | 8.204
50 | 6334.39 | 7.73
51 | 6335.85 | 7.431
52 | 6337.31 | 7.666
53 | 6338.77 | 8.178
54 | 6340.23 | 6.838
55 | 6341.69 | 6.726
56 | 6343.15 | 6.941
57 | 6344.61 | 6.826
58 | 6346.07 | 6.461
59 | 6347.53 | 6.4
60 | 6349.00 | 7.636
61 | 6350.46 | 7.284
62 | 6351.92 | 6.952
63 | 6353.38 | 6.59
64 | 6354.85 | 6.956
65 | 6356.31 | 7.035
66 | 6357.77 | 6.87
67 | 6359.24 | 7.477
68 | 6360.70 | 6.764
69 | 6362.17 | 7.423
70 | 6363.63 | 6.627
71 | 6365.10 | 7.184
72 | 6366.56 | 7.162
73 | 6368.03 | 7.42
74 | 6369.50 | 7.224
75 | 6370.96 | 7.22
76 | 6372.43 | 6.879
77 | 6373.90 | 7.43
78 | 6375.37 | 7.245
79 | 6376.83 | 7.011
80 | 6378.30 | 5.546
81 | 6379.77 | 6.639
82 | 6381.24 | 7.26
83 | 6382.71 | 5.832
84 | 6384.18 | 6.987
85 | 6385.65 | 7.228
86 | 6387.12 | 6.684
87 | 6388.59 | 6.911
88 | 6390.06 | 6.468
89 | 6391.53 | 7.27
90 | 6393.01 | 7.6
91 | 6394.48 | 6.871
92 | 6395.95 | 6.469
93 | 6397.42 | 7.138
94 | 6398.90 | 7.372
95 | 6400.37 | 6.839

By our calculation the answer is 0.94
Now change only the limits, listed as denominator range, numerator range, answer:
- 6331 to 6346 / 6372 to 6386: 0.93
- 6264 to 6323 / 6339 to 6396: 0.98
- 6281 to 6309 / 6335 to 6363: 1.00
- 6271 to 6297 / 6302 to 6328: 1.12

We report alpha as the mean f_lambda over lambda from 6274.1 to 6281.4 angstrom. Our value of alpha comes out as 7.09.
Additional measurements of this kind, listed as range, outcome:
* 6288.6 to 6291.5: 6.78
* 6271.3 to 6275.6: 7.09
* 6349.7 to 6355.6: 6.95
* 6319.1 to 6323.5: 7.74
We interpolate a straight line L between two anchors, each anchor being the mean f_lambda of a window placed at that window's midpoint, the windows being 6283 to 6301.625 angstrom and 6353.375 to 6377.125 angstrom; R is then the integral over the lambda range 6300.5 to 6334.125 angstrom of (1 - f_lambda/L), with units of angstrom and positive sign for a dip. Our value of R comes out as -3.7 angstrom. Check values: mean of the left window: 6.86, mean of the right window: 7.11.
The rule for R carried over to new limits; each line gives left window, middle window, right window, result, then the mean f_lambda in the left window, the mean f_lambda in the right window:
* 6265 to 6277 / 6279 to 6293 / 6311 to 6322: 0.14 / 6.75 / 7.73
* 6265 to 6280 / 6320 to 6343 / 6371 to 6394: -2.06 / 6.83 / 6.88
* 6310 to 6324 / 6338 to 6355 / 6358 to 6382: 0.90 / 7.82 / 7.03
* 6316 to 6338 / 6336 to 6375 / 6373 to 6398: 0.80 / 7.61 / 6.86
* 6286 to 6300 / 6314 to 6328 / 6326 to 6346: -0.78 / 6.89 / 7.34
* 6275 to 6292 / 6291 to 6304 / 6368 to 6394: -0.48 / 6.95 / 6.92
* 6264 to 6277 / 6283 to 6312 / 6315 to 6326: 0.03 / 6.74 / 7.65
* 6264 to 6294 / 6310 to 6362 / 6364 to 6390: -3.34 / 6.9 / 6.92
